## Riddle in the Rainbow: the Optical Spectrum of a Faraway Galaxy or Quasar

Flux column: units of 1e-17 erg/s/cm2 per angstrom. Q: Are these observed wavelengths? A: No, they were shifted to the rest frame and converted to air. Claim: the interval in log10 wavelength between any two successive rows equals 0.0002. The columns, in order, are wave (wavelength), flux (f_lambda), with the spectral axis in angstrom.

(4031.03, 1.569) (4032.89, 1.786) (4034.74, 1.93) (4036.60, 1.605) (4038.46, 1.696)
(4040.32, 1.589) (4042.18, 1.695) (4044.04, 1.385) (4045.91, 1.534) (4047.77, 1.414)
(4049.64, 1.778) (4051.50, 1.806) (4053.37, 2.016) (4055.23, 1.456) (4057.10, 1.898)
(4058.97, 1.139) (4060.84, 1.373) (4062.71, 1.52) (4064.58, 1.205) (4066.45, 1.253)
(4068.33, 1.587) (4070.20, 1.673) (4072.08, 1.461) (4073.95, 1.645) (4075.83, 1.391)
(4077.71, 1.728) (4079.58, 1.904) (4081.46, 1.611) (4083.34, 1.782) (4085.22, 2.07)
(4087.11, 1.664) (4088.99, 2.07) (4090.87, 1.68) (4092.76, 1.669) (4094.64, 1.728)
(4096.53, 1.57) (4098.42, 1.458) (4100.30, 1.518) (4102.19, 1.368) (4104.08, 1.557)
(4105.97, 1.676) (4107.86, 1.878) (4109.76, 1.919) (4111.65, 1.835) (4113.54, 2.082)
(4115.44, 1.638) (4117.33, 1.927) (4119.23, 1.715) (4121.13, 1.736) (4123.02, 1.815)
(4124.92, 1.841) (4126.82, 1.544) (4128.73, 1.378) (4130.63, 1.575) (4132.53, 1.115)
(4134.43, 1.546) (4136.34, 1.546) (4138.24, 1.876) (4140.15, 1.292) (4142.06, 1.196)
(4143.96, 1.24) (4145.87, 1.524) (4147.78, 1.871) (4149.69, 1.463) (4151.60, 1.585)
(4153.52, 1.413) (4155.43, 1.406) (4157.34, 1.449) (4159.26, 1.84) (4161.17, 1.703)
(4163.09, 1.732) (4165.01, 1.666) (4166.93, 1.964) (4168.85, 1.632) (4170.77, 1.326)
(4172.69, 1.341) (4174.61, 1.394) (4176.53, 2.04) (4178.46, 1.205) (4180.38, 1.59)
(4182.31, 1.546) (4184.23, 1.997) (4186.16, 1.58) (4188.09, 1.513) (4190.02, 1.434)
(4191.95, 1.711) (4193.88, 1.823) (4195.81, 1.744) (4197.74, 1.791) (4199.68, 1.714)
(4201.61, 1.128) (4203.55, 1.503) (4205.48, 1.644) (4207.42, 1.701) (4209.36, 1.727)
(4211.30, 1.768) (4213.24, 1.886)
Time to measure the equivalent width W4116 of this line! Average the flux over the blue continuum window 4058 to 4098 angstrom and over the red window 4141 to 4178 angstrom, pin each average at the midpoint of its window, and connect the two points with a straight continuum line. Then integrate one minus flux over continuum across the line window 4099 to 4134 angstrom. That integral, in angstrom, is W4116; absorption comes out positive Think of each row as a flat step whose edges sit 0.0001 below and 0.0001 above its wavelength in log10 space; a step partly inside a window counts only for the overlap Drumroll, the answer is -1.9 angstrom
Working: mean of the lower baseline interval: 1.6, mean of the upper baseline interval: 1.56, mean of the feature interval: 1.67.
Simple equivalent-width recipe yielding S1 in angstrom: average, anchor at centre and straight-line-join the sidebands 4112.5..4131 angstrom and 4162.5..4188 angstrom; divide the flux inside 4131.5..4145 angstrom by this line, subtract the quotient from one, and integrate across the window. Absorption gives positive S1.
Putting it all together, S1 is 2.3 angstrom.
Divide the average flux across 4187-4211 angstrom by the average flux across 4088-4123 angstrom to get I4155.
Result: 0.94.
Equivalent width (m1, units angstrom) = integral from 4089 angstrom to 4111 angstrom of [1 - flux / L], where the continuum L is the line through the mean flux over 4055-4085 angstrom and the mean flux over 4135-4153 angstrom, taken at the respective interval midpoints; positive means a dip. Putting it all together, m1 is -1.8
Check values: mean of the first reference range 1.55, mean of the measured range 1.66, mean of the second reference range 1.51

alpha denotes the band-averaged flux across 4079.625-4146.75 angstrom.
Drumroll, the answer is 1.65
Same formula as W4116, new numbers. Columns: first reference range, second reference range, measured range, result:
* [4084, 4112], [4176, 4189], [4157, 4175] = 0.28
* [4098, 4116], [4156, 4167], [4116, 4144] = 2.17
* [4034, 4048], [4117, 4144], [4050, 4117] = -3.00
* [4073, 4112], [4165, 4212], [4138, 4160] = 2.04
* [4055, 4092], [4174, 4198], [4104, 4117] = -1.60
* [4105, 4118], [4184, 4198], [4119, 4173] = 6.41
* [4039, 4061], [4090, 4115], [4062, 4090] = 0.09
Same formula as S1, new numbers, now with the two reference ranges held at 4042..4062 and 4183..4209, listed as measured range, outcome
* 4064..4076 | 0.91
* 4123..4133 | 0.45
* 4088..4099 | -0.71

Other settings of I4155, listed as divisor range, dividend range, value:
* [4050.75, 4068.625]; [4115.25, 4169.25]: 1.05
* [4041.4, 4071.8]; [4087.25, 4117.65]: 1.11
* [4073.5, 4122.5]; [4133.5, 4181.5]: 0.90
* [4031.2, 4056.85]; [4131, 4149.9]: 0.88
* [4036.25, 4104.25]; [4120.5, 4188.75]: 0.98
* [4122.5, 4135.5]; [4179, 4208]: 1.06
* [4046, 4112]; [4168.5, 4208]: 0.97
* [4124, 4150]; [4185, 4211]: 1.08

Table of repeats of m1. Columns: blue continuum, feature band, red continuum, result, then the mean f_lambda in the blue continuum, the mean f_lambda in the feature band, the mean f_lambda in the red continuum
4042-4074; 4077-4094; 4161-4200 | -2.6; 1.54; 1.8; 1.64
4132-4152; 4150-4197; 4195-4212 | -1.5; 1.48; 1.61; 1.63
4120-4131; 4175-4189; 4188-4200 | 0.4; 1.65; 1.63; 1.69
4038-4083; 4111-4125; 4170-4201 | -2.1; 1.57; 1.82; 1.61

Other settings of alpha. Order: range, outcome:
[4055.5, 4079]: 1.49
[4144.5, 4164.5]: 1.59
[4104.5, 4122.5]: 1.82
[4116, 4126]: 1.8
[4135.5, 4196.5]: 1.58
